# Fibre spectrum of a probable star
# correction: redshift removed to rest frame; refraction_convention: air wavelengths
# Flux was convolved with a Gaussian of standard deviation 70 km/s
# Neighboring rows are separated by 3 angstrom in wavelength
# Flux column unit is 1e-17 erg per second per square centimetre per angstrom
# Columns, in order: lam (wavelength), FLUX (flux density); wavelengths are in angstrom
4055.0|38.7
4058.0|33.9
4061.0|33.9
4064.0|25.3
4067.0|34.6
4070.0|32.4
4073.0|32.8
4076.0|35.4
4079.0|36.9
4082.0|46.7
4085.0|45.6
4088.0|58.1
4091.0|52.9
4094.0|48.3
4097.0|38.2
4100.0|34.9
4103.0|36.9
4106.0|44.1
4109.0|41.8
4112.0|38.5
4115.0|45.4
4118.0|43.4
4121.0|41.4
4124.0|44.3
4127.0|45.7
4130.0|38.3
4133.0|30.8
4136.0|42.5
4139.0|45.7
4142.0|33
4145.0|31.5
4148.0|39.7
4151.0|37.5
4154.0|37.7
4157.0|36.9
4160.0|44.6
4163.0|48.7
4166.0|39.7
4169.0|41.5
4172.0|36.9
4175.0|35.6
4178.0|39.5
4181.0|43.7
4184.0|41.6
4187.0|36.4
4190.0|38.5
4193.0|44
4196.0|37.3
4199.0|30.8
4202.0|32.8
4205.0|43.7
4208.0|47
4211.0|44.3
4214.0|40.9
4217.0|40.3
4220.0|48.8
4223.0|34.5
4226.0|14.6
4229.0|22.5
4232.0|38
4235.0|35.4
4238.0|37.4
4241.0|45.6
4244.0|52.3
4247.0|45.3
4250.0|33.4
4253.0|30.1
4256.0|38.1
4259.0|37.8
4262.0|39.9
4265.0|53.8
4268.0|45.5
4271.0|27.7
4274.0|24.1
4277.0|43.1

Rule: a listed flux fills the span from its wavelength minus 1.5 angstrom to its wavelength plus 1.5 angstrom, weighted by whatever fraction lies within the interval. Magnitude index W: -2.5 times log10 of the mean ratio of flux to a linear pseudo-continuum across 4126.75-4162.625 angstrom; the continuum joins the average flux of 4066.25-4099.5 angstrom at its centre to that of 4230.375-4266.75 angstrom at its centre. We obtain 0.07 mag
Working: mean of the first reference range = 41.9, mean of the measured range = 38.7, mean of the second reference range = 40.6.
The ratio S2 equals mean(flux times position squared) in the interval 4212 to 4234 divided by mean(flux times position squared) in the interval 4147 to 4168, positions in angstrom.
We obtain 0.9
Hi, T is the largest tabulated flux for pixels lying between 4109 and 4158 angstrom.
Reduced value 45.7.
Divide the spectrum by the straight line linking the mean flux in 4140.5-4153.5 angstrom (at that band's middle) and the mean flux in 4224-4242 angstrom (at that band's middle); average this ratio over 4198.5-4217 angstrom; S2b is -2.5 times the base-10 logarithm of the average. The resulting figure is -0.22 mag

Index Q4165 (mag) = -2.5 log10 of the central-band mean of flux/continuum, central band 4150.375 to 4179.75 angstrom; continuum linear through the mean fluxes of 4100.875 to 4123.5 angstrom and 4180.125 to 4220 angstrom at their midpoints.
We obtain 0.02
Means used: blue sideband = 41.6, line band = 40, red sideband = 40.4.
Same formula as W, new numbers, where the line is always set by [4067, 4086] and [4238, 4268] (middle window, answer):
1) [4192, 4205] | 0.106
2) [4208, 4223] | -0.054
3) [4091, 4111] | -0.087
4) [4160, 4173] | -0.063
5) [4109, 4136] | -0.062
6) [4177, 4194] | -0.008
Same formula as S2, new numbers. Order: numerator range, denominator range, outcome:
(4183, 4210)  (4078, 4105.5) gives 0.93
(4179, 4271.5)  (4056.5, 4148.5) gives 1.04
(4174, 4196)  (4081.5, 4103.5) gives 0.92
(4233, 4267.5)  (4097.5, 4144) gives 1.08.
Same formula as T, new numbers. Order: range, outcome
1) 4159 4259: 52.3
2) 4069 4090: 58.1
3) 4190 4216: 47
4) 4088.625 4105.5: 52.9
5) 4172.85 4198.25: 44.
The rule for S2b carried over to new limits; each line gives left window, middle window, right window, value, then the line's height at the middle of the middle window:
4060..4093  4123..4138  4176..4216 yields -0.014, 39.8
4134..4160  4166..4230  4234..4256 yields 0.031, 39.1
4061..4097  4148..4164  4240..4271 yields 0.004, 40.9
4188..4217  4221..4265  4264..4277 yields 0.051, 38.6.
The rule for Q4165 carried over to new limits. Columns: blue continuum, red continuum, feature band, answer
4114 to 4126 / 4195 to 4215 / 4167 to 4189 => 0.04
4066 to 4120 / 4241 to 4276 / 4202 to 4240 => 0.07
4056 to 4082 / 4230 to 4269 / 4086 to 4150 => -0.17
